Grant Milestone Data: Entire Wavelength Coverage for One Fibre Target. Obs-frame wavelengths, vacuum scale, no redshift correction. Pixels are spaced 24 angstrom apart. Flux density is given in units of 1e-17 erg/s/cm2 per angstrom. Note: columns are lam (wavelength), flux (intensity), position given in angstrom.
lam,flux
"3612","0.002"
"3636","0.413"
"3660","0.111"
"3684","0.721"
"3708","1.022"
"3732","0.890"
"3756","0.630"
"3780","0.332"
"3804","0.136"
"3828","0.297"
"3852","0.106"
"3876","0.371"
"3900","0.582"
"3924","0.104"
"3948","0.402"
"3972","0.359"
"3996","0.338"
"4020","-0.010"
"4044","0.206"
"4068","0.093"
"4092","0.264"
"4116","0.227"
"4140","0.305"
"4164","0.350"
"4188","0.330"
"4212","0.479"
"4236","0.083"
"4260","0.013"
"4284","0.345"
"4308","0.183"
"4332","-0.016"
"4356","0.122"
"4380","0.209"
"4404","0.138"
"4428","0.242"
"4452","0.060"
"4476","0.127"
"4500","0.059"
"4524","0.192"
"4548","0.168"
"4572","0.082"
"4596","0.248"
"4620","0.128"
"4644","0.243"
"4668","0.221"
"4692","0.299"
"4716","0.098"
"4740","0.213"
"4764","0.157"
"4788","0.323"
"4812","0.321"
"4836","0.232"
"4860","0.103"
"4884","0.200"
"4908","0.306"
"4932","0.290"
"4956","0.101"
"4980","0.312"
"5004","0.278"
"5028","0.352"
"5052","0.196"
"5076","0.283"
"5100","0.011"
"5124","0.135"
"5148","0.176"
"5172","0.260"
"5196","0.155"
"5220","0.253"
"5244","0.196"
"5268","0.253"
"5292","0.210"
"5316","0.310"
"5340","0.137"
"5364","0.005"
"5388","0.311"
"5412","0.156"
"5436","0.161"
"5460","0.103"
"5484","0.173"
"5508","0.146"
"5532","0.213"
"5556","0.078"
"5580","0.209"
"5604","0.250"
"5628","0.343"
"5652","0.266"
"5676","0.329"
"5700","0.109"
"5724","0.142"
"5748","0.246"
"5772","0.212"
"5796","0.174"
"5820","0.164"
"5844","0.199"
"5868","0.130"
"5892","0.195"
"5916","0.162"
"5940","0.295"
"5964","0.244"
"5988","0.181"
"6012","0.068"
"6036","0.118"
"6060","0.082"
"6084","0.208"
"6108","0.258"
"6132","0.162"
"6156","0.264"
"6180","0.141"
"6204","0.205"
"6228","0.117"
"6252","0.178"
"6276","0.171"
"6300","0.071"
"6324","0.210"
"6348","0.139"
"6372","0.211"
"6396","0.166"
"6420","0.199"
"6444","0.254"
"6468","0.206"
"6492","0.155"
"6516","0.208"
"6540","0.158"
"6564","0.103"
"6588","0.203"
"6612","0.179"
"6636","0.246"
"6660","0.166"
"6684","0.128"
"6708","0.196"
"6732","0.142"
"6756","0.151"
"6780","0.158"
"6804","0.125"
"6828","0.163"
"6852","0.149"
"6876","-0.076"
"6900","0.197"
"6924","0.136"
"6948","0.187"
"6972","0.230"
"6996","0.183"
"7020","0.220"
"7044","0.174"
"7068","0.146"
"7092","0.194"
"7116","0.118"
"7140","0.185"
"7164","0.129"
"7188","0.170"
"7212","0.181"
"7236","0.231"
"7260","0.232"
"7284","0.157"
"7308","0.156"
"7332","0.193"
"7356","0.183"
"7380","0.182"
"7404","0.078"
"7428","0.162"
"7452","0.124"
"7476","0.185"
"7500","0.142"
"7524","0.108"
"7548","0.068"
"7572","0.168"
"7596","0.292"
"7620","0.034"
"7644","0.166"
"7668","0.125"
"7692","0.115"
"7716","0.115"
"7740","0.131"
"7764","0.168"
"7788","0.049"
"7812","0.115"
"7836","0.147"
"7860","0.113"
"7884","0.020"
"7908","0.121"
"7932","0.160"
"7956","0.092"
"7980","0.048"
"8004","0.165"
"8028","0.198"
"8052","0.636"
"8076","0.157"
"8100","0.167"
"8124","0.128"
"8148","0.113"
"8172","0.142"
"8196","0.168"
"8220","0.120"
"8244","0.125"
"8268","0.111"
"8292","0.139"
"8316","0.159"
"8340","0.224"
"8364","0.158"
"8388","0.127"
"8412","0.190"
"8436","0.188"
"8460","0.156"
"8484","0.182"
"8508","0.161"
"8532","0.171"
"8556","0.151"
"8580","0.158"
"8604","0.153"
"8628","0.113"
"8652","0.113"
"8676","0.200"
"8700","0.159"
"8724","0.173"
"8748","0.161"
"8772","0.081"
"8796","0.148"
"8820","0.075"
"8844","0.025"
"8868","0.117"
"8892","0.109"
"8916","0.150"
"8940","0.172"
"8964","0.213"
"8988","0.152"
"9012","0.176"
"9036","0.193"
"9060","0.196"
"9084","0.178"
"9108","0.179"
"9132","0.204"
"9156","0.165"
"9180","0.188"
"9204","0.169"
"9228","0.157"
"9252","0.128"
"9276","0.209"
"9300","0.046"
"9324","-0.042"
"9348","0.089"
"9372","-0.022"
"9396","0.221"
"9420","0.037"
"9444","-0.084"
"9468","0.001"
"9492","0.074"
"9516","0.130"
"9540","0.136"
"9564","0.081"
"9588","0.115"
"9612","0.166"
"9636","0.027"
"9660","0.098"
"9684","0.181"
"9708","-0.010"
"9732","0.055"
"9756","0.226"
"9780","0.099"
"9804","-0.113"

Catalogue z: 1.158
